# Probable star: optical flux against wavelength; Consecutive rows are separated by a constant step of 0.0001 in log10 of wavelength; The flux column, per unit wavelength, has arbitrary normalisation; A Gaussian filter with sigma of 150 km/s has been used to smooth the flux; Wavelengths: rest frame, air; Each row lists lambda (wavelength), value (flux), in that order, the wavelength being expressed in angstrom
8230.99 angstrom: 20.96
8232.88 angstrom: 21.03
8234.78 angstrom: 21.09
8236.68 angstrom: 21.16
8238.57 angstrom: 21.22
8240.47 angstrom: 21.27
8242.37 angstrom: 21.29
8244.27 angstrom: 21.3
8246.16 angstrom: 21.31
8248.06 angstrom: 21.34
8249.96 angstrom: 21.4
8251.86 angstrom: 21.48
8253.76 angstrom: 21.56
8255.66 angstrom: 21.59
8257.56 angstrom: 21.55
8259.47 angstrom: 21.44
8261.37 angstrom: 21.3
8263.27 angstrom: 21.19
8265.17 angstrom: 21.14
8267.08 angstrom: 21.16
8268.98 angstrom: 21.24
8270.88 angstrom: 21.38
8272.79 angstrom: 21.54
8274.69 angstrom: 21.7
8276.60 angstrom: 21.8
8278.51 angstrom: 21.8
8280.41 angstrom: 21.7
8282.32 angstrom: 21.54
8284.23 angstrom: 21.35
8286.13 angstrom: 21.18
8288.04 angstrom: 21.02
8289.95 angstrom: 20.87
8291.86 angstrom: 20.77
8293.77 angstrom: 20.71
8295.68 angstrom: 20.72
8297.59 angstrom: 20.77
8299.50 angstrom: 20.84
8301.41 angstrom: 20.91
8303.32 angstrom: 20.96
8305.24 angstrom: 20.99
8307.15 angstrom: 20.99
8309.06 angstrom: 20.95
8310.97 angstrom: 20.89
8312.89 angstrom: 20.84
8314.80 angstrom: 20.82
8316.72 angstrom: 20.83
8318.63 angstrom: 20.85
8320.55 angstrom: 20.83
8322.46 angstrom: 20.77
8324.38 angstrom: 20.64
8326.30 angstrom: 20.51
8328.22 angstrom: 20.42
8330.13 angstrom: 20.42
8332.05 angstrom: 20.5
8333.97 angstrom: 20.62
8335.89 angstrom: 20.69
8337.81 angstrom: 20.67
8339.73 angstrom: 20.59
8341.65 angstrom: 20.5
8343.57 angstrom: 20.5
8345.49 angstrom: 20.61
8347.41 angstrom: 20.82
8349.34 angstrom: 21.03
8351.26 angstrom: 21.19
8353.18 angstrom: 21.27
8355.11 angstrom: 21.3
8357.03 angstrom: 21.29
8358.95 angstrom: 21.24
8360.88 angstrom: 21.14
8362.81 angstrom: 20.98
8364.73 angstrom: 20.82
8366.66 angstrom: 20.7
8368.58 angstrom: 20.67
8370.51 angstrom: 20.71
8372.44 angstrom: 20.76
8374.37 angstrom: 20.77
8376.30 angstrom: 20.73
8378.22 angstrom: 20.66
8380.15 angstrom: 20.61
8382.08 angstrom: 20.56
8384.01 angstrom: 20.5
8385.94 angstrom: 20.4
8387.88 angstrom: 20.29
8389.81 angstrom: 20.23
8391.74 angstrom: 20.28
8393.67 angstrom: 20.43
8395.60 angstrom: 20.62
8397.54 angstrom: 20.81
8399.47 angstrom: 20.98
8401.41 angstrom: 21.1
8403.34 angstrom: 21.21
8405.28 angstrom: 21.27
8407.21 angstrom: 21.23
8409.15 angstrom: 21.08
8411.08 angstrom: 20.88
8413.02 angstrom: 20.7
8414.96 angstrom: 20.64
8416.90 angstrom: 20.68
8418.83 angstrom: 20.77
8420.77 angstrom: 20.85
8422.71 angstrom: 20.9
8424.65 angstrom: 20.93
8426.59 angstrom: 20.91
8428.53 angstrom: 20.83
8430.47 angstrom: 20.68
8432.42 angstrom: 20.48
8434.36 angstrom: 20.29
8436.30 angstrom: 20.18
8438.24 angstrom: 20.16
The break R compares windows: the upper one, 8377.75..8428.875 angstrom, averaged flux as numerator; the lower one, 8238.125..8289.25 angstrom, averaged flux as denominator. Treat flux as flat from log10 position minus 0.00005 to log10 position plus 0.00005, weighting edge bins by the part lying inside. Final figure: 0.97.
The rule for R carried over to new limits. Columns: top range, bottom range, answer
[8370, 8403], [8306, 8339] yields 1.00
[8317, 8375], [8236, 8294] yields 0.97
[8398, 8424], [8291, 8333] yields 1.01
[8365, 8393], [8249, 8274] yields 0.96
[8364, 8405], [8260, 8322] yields 0.98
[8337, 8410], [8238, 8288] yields 0.97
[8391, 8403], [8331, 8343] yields 1.01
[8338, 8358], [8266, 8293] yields 0.98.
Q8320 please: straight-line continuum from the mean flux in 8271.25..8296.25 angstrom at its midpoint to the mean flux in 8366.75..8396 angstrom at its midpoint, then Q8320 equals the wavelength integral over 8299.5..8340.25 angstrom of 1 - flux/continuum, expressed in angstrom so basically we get 0.5 angstrom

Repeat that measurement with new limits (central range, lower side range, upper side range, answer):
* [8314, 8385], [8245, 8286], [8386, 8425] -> 0.9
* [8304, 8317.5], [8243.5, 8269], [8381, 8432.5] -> 0.2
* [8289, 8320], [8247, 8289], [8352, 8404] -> 0.5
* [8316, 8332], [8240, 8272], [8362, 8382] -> 0.3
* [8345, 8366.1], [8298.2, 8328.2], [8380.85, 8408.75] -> -0.3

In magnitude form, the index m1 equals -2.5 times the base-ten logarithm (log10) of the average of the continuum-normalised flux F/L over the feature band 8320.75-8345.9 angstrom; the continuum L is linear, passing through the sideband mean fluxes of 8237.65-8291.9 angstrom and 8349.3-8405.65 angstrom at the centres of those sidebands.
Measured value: 0.02 mag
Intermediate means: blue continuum 21.4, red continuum 20.8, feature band 20.6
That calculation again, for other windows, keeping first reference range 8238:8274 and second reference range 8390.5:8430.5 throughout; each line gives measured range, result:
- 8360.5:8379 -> 0.01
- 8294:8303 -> 0.02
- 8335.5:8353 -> 0.02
